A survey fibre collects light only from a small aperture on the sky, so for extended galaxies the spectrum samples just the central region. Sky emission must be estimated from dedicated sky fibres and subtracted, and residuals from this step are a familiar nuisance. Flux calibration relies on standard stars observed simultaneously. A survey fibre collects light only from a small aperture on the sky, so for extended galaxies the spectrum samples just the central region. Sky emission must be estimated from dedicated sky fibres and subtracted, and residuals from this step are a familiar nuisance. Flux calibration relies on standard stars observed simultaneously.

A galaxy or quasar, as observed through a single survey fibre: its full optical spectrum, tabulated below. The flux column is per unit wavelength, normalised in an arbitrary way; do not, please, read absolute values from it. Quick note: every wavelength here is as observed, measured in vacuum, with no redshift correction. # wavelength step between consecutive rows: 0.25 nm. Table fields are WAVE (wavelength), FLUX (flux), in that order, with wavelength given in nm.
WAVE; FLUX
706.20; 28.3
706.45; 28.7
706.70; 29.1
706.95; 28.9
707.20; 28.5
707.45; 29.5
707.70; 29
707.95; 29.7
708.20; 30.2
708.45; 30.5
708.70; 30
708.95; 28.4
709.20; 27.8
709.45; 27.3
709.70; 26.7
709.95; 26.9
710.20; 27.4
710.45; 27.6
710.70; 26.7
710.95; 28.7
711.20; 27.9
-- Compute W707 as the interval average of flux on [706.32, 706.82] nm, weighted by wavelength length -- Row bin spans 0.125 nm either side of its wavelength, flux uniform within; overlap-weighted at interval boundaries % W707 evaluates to 28.9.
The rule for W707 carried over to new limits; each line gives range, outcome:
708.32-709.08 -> 29.6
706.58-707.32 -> 28.8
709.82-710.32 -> 27.1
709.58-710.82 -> 27.1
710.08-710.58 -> 27.5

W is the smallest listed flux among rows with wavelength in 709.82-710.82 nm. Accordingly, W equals 26.7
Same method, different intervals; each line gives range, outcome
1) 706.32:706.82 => 28.7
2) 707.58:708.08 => 29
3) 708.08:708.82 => 30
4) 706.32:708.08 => 28.5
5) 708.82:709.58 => 27.3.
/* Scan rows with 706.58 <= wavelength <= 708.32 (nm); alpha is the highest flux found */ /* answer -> 30.2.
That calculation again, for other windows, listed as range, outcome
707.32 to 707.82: 29.5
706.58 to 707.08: 29.1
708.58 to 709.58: 30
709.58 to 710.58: 27.6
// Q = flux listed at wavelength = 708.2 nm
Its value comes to 30.2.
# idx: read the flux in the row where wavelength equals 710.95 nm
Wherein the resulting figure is 28.7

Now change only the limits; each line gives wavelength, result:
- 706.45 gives 28.7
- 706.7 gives 29.1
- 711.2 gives 27.9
